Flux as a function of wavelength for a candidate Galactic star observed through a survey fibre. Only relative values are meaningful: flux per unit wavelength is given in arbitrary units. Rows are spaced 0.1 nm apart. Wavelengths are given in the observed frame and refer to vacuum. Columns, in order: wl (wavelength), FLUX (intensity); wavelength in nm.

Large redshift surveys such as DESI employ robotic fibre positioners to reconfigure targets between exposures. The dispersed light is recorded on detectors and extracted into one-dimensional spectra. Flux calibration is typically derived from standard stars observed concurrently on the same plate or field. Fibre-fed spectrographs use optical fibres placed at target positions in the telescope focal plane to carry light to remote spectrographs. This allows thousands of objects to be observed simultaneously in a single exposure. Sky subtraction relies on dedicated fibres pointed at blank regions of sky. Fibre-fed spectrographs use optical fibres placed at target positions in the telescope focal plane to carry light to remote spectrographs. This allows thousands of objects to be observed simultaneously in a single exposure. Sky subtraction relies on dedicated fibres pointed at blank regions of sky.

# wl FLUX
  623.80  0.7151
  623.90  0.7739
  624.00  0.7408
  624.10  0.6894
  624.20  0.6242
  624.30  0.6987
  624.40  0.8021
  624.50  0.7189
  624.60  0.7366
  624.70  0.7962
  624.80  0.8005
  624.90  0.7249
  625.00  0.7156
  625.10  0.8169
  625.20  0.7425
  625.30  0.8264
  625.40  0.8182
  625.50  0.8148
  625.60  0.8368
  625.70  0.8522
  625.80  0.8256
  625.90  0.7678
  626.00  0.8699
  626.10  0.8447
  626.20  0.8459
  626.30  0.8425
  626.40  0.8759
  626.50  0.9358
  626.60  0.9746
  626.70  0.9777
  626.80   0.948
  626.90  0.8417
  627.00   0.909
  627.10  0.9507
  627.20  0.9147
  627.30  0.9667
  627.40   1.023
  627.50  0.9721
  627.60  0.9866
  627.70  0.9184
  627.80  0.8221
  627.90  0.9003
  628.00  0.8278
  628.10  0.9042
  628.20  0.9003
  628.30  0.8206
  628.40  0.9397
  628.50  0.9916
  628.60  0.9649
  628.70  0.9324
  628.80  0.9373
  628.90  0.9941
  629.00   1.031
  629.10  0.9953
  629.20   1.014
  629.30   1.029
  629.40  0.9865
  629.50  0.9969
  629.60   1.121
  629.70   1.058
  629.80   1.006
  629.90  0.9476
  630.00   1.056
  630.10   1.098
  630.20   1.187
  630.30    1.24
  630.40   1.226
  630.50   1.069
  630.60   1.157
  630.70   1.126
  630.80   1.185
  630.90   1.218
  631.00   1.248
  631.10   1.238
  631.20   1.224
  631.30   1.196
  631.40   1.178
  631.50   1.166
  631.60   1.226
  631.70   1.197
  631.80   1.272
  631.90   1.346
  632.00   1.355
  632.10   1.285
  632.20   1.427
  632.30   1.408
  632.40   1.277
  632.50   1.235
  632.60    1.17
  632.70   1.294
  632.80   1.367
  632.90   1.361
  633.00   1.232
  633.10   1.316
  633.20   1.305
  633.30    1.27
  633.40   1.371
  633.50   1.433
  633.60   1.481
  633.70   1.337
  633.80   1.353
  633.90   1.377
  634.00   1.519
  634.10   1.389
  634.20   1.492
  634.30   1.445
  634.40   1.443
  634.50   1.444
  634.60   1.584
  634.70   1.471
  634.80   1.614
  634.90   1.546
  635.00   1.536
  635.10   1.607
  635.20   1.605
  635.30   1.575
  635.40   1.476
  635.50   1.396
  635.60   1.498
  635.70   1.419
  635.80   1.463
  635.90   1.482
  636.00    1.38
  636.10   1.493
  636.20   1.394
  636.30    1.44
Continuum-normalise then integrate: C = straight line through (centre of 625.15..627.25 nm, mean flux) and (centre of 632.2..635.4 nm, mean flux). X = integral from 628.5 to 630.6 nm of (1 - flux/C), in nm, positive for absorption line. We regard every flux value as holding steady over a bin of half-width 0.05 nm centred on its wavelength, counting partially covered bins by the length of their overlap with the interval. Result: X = 0.12 nm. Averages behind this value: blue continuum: 0.867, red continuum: 1.42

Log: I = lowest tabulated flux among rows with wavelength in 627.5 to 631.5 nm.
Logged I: 0.8206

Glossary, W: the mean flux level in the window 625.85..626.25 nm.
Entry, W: 0.832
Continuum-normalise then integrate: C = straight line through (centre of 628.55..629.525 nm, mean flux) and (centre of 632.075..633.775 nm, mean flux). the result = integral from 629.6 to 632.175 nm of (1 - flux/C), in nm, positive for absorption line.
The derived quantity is -0.069 nm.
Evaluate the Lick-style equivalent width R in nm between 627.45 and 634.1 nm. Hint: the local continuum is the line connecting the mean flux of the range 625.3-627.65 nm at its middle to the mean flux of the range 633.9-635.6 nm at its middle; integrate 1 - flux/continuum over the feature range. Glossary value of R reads 0.337 nm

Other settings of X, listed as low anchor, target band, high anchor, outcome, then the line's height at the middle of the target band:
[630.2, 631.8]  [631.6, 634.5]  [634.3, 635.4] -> 0.06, 1.38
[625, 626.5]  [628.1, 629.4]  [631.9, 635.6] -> 0.11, 1.05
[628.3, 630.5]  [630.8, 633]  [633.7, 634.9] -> -0.03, 1.25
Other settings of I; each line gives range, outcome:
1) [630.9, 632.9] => 1.166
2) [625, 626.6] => 0.7156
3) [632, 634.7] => 1.17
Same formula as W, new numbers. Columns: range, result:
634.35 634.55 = 1.44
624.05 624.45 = 0.704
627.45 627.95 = 0.92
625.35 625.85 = 0.83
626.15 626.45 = 0.855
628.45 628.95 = 0.964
